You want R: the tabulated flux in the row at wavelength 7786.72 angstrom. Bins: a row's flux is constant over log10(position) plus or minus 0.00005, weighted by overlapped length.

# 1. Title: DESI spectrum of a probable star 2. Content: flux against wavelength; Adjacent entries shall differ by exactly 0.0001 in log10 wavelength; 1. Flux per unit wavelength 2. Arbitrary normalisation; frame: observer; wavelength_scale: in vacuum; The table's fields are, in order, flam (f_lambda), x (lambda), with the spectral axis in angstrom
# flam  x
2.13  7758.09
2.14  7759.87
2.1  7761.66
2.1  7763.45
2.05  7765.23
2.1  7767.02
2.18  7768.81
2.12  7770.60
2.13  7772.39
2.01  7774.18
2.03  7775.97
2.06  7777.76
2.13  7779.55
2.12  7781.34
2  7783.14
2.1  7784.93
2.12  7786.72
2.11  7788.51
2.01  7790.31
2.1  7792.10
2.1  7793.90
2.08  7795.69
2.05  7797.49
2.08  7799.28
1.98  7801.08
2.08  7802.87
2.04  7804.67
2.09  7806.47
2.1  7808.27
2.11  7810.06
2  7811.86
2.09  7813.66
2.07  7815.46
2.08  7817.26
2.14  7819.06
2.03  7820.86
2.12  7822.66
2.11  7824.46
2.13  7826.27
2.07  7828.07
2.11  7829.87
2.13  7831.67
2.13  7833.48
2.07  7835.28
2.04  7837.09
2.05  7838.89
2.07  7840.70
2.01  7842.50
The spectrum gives 2.12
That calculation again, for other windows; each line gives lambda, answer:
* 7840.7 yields 2.07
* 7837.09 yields 2.04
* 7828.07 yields 2.07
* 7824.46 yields 2.11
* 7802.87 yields 2.08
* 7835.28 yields 2.07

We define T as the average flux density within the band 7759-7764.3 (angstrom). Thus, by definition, 2.11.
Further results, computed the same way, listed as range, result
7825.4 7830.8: 2.11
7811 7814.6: 2.04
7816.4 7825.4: 2.1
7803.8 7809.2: 2.08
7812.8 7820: 2.09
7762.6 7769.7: 2.11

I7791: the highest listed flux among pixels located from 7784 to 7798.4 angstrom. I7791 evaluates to 2.12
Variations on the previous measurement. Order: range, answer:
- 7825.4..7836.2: 2.13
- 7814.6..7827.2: 2.14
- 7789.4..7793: 2.1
